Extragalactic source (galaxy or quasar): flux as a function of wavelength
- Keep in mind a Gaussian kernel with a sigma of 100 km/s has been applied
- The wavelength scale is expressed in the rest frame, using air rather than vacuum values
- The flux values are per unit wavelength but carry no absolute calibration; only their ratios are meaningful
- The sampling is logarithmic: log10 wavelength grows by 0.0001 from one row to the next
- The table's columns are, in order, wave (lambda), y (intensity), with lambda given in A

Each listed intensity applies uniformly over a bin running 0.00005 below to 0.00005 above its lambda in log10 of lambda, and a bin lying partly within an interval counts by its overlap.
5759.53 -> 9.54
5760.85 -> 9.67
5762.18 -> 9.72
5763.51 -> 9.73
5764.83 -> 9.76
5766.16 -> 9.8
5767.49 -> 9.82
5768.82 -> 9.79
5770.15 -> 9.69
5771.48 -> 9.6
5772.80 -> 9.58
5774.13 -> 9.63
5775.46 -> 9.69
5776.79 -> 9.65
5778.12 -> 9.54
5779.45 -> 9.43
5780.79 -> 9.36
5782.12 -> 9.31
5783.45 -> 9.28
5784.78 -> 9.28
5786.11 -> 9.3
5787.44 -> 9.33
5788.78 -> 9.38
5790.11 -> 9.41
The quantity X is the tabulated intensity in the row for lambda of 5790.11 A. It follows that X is 9.41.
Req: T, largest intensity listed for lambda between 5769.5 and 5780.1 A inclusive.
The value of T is 9.69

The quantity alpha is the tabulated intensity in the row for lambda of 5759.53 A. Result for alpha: 9.54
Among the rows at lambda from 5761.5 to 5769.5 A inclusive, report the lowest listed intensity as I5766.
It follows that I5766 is 9.72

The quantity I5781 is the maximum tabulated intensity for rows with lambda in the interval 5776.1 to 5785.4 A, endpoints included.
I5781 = 9.65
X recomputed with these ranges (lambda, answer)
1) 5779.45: 9.43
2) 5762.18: 9.72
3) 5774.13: 9.63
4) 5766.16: 9.8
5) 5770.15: 9.69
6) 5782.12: 9.31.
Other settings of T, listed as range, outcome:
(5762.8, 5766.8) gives 9.8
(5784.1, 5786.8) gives 9.3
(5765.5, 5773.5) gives 9.82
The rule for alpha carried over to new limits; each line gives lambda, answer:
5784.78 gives 9.28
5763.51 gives 9.73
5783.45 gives 9.28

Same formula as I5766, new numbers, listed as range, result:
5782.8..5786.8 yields 9.28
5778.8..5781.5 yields 9.36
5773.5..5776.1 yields 9.63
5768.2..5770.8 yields 9.69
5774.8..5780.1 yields 9.43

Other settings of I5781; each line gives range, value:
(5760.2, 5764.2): 9.73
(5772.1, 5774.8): 9.63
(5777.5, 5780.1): 9.54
